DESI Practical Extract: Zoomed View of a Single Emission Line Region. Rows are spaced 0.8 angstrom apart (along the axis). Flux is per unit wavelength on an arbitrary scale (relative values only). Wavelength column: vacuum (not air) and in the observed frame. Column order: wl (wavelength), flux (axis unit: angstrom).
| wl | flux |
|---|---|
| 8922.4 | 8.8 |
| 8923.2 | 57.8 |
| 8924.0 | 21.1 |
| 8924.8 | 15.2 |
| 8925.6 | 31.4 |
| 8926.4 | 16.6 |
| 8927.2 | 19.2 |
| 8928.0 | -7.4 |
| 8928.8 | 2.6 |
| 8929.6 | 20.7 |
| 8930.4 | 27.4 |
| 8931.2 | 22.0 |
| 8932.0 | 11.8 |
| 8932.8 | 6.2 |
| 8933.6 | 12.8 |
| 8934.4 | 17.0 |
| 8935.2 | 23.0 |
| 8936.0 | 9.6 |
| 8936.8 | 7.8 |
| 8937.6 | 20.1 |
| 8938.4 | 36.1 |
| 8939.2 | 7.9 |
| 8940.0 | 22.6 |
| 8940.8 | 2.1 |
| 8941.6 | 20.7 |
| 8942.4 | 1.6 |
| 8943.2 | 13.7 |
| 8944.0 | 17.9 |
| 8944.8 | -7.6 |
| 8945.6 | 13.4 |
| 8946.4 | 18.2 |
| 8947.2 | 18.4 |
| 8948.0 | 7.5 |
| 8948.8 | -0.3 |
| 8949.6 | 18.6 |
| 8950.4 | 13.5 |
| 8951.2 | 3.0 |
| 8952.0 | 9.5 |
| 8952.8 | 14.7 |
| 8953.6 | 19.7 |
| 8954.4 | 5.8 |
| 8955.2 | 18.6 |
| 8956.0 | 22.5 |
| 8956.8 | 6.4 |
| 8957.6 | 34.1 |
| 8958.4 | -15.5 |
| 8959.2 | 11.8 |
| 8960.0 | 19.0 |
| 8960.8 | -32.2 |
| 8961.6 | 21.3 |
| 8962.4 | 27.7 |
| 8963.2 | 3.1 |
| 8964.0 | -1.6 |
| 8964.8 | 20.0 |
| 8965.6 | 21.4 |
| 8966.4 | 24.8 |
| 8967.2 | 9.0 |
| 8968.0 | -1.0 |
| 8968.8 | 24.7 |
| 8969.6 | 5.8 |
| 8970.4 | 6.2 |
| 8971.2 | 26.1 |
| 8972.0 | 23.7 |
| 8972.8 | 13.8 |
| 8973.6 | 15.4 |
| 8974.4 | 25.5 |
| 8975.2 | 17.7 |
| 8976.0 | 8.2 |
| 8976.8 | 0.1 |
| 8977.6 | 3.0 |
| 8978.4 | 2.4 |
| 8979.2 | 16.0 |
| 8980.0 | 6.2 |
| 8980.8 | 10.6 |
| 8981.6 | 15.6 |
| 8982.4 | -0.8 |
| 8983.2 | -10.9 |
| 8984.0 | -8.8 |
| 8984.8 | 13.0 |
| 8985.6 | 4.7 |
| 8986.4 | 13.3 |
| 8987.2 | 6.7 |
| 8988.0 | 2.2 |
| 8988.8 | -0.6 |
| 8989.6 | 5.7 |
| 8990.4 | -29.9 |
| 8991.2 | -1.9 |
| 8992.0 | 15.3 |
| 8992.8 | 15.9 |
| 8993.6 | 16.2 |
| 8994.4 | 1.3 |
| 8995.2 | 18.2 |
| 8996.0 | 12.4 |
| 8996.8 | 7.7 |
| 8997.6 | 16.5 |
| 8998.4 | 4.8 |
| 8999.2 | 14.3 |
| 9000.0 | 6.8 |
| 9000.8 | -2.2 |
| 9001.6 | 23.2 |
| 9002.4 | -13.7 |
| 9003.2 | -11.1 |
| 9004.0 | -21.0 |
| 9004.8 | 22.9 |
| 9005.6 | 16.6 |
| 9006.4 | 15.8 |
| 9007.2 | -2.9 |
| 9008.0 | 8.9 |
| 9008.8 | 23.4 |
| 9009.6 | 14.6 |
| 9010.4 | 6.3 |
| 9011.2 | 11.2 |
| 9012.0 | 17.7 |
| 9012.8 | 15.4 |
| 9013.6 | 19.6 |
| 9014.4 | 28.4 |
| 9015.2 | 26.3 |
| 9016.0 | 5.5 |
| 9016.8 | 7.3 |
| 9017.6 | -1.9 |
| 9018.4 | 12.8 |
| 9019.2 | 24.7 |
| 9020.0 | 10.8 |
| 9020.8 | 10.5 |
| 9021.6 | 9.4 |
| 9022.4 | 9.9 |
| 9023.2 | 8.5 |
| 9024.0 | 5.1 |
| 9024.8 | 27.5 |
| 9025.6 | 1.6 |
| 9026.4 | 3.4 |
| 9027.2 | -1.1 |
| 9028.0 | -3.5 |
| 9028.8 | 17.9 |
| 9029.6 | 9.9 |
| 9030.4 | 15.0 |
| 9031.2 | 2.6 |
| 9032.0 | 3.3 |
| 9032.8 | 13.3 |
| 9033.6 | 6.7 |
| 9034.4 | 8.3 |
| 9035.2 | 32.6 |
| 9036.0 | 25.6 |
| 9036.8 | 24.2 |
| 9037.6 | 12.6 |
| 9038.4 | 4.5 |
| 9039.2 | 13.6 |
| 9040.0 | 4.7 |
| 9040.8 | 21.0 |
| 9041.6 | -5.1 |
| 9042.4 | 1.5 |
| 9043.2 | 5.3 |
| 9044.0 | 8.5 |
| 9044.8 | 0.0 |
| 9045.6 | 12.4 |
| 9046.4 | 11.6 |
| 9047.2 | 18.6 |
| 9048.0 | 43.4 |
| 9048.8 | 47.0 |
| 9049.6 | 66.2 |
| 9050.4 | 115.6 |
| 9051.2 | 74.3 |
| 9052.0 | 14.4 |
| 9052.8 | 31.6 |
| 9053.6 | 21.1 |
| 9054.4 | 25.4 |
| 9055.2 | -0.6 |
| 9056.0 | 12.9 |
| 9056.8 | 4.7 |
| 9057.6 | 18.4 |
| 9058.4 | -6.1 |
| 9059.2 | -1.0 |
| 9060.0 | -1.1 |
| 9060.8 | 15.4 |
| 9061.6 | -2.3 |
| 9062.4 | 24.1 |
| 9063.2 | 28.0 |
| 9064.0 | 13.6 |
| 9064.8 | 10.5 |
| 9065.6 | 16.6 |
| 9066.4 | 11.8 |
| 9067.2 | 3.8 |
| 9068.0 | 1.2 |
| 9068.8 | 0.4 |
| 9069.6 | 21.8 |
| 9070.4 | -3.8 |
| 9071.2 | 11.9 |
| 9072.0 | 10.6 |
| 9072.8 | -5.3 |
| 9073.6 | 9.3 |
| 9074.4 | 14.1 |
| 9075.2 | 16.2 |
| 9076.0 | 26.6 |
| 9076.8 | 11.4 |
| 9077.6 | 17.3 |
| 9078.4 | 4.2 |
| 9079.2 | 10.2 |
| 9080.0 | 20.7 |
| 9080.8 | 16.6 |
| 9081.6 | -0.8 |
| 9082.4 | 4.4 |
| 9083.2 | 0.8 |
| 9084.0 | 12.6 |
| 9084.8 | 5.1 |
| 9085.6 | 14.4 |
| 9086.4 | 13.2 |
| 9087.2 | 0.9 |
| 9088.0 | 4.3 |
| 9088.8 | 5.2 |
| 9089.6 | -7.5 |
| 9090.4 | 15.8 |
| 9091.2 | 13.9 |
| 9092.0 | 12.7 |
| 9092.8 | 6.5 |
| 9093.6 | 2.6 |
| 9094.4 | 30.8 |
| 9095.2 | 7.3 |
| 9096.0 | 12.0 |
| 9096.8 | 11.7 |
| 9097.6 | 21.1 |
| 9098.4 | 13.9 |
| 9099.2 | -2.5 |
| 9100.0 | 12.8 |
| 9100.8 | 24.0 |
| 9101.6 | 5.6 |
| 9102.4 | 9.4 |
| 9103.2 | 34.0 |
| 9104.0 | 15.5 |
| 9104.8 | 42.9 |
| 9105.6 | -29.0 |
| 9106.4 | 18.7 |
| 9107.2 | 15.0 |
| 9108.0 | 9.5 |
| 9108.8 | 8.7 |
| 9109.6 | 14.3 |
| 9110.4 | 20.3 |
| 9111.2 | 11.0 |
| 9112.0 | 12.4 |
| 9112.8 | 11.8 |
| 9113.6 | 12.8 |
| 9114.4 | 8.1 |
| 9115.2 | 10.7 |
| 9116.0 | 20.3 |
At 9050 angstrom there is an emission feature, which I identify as H-beta 4861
